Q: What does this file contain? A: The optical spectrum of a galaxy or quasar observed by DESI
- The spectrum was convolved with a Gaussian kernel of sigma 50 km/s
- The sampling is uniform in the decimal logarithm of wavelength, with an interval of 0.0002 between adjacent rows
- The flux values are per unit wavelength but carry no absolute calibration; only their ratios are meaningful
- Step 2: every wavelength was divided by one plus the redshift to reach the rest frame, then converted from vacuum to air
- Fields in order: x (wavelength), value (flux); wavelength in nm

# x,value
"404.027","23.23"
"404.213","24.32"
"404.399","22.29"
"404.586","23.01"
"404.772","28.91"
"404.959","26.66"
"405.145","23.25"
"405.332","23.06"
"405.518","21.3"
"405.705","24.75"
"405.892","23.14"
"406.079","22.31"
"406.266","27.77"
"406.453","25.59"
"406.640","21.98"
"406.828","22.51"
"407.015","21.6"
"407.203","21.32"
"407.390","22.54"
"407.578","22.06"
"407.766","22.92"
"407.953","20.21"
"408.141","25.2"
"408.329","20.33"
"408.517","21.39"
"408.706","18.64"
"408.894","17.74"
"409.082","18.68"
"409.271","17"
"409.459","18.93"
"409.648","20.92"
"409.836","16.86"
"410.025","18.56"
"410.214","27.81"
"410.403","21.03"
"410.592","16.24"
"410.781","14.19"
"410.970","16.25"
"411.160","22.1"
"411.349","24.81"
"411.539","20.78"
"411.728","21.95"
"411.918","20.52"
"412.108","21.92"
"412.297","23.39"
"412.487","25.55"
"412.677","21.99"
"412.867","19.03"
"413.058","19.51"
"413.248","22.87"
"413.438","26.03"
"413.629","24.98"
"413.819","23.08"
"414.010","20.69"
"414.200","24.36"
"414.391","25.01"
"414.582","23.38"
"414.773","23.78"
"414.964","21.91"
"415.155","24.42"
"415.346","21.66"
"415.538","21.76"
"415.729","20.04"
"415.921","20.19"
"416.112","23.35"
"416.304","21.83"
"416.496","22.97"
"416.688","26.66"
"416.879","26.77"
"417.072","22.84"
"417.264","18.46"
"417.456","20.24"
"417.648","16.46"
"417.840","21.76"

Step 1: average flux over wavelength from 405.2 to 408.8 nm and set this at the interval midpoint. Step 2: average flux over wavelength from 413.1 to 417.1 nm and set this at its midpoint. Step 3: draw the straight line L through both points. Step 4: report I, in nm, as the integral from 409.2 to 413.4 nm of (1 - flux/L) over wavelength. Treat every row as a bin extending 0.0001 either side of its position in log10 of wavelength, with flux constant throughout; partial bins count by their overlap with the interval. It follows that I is 0.42 nm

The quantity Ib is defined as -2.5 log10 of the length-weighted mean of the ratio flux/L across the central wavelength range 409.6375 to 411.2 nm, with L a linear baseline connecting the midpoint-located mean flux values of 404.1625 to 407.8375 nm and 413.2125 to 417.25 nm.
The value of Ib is 0.217 mag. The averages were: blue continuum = 23.6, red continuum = 23.2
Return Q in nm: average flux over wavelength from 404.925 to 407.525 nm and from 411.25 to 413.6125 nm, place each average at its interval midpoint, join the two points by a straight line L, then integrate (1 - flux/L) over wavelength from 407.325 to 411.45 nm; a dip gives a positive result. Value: 0.486 nm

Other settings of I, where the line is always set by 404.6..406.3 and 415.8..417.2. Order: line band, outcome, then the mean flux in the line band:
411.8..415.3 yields 0.11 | 22.9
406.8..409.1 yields 0.28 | 21.2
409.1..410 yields 0.21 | 18.5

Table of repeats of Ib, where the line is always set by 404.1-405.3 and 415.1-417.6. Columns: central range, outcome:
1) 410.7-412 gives 0.16 mag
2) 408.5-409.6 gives 0.26 mag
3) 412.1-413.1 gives 0.05 mag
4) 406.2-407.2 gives 0.03 mag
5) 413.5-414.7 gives -0.04 mag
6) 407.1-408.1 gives 0.10 mag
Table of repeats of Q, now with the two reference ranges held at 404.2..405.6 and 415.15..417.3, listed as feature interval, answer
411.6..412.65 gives 0.027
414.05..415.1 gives -0.033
